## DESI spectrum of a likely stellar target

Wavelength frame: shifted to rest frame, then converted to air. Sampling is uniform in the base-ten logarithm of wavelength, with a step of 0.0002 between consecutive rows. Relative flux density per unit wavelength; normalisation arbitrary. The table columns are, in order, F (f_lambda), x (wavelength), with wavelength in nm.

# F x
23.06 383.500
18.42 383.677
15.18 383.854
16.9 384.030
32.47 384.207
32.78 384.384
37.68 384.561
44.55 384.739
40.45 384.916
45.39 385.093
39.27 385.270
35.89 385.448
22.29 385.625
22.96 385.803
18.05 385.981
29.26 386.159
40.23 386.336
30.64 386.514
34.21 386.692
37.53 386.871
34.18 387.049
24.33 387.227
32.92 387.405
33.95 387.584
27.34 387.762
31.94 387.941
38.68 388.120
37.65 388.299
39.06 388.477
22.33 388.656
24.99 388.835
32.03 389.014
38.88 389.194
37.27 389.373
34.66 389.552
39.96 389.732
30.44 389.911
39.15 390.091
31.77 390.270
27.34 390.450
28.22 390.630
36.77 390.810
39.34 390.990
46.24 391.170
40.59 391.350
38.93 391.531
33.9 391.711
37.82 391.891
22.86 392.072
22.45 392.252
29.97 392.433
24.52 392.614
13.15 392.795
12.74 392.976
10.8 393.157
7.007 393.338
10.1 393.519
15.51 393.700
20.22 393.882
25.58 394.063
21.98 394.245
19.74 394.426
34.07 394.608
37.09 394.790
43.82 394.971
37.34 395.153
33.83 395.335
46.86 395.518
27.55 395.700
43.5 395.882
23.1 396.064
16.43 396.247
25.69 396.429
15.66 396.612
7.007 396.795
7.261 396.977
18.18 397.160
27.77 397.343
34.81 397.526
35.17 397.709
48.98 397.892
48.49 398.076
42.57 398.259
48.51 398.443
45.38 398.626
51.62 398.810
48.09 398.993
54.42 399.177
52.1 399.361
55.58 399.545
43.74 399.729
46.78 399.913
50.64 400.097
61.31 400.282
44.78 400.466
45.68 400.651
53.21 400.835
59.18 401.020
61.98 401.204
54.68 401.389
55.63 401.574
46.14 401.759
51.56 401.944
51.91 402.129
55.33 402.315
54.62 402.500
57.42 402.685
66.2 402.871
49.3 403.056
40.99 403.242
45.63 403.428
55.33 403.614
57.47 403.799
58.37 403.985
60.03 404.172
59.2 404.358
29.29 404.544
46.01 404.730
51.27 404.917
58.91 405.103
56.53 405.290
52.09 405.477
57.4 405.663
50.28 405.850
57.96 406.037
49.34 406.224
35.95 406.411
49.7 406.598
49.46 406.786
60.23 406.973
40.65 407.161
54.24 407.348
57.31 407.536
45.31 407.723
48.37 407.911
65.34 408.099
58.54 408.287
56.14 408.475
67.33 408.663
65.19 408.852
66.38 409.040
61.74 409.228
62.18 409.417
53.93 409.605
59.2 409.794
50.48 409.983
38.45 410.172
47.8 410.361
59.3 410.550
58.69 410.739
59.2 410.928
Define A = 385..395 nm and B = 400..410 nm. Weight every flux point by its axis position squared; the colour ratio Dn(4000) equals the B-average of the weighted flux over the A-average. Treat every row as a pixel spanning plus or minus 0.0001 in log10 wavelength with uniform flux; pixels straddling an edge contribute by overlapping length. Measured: 1.9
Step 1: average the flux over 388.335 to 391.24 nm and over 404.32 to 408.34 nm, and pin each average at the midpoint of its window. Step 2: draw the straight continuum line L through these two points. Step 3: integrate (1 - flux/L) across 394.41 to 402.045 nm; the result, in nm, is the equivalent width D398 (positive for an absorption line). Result 0.44 nm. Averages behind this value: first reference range 34.3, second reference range 51.4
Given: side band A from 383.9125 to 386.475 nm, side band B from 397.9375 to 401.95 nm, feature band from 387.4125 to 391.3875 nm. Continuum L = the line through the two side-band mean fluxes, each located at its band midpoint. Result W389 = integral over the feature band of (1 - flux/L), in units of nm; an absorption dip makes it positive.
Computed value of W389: 0.36 nm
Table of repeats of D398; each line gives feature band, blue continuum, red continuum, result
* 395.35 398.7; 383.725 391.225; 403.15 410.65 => 0.922 nm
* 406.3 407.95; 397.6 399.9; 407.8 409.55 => 0.276 nm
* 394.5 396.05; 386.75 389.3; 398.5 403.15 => 0.243 nm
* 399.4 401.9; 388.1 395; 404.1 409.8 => -0.467 nm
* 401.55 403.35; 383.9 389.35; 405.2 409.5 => -0.108 nm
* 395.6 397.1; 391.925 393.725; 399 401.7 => 0.553 nm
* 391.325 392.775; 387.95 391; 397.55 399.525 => 0.288 nm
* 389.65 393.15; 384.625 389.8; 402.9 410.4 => 0.623 nm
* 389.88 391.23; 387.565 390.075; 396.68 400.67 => 0.009 nm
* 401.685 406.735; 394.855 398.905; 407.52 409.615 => -0.279 nm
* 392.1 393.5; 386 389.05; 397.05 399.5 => 0.756 nm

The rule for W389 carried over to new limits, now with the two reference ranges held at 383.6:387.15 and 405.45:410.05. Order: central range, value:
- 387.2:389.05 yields 0.147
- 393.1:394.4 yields 0.779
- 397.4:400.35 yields -0.123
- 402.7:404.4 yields -0.137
